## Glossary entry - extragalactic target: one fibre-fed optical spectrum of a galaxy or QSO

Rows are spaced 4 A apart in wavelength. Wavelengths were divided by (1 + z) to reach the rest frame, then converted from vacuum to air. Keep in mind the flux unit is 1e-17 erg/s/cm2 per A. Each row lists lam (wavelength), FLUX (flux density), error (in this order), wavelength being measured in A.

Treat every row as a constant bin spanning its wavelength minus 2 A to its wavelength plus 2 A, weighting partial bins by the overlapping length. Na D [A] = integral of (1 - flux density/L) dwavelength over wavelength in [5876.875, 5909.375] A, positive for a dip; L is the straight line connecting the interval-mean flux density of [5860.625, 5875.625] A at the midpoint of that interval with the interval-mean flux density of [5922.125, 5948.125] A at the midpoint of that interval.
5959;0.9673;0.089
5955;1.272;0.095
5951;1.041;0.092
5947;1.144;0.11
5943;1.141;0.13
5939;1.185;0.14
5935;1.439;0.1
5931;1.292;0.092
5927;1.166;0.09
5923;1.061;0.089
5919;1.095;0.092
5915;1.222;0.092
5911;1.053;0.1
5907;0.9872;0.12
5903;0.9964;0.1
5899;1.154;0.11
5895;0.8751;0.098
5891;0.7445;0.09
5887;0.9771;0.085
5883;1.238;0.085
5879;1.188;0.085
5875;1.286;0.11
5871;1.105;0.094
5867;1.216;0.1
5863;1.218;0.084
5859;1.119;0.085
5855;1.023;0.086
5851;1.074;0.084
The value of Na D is 4.9 A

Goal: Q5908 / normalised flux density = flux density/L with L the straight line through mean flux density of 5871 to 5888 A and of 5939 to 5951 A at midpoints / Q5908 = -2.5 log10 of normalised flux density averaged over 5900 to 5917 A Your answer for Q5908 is 0.08 mag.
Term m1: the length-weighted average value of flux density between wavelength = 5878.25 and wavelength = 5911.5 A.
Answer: 1.02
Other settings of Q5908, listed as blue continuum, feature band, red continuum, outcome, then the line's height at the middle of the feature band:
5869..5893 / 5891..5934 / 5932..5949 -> 0.082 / 1.16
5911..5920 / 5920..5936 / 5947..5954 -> -0.084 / 1.13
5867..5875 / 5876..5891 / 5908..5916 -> 0.063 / 1.16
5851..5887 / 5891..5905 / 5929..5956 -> 0.212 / 1.18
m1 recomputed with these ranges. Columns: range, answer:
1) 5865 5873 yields 1.16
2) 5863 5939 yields 1.12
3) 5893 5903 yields 1.01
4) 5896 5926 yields 1.08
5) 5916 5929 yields 1.12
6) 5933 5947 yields 1.24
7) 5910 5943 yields 1.19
